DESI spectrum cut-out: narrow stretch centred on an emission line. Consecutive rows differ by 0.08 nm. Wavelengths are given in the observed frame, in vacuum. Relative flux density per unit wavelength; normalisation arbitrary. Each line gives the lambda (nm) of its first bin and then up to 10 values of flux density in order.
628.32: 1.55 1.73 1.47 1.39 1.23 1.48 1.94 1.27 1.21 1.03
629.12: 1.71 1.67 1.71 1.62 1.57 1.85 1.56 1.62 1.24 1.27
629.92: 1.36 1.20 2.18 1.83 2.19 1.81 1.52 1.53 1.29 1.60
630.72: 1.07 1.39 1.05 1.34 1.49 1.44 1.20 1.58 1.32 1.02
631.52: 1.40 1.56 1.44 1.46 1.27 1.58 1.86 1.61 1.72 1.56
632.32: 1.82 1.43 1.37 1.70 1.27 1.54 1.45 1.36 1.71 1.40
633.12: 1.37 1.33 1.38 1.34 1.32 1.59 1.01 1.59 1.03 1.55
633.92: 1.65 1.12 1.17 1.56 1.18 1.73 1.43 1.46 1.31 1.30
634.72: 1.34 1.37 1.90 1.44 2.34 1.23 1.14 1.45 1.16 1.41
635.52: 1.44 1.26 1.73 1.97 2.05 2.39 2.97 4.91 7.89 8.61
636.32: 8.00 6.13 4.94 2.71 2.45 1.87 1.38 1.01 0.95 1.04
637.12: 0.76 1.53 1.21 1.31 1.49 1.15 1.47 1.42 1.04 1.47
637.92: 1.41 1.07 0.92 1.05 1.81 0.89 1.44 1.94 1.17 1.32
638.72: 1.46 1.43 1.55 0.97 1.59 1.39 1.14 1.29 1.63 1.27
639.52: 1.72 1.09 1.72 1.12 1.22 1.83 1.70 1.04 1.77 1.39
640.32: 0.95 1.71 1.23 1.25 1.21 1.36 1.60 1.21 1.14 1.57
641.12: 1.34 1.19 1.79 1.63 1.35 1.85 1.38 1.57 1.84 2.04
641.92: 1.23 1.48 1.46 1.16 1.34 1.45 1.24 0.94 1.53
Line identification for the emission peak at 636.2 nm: H-beta 4861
